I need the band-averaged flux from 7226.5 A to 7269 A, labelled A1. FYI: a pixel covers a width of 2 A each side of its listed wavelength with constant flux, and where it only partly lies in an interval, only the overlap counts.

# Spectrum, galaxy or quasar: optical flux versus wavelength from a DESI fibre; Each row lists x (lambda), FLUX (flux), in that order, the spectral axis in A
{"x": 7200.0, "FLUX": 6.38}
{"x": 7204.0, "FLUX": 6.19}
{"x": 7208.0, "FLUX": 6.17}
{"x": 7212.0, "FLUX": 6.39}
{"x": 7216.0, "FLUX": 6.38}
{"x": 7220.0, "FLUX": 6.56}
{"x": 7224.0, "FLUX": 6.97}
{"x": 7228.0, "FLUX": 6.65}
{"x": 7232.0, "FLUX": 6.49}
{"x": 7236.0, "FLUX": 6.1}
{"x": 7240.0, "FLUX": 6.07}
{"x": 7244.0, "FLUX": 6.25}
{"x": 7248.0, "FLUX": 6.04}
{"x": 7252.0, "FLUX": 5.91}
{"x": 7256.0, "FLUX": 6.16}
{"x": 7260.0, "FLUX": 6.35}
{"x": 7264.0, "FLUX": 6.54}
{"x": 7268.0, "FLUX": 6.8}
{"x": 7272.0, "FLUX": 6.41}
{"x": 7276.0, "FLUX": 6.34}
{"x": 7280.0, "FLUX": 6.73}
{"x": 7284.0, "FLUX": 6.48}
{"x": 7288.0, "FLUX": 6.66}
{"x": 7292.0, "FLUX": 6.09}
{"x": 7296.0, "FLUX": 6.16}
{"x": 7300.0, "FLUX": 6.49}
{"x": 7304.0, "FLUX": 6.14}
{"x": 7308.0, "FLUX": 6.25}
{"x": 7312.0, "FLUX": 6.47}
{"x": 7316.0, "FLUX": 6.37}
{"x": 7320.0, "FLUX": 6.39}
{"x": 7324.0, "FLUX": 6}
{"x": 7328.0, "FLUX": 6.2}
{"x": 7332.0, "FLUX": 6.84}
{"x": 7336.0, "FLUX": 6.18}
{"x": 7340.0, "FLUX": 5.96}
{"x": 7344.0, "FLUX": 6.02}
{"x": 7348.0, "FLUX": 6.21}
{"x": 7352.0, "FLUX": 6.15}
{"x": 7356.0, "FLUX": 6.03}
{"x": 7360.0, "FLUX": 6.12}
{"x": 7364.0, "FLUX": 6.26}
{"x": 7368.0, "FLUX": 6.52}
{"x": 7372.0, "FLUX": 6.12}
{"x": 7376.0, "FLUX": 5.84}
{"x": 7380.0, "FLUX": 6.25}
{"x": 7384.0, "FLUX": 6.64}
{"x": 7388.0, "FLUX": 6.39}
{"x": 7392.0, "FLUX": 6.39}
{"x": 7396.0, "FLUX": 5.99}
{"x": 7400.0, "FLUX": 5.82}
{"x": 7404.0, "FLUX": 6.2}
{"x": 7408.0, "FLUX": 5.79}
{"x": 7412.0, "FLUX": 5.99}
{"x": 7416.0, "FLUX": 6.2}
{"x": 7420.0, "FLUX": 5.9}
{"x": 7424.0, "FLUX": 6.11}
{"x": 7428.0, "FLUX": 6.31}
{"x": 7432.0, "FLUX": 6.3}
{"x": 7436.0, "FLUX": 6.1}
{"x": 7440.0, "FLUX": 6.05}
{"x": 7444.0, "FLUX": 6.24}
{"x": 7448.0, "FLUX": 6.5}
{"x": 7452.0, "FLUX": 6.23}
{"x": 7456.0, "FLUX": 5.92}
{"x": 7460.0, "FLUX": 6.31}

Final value 6.29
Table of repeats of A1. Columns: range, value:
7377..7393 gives 6.38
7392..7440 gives 6.08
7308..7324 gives 6.34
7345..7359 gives 6.12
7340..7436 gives 6.15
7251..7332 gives 6.36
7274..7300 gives 6.42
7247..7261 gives 6.1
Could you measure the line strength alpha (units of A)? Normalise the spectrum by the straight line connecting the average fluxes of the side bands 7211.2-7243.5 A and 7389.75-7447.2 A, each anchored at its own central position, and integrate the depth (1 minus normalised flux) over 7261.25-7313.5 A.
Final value -0.7 A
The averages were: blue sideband 6.44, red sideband 6.11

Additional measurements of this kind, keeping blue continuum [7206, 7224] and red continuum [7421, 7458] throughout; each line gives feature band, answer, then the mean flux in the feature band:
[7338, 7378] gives 1.0 A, 6.12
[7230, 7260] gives 1.2 A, 6.16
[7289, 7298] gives 0.2 A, 6.18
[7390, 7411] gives 0.7 A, 6.04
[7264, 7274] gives -0.3 A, 6.59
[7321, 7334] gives -0.1 A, 6.35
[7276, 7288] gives -0.4 A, 6.57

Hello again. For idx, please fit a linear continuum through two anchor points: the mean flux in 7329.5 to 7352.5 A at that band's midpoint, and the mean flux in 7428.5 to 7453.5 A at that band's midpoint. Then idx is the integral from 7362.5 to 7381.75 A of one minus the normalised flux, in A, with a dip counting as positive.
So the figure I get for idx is 0.1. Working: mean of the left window 6.23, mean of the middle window 6.2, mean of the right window 6.24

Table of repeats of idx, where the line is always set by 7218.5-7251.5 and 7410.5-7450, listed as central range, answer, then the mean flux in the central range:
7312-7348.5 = 0.1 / 6.25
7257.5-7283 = -0.8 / 6.52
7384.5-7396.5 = -0.2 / 6.34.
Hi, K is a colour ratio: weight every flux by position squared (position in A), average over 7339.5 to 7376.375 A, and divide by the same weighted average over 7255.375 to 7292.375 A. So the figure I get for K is 1.0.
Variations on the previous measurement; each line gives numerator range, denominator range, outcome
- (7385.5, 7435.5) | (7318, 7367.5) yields 1.00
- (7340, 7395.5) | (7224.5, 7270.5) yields 1.01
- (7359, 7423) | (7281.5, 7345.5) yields 1.00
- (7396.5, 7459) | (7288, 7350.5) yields 1.00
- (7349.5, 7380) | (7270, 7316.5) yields 0.98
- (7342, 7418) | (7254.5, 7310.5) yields 0.99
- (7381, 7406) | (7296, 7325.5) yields 1.01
